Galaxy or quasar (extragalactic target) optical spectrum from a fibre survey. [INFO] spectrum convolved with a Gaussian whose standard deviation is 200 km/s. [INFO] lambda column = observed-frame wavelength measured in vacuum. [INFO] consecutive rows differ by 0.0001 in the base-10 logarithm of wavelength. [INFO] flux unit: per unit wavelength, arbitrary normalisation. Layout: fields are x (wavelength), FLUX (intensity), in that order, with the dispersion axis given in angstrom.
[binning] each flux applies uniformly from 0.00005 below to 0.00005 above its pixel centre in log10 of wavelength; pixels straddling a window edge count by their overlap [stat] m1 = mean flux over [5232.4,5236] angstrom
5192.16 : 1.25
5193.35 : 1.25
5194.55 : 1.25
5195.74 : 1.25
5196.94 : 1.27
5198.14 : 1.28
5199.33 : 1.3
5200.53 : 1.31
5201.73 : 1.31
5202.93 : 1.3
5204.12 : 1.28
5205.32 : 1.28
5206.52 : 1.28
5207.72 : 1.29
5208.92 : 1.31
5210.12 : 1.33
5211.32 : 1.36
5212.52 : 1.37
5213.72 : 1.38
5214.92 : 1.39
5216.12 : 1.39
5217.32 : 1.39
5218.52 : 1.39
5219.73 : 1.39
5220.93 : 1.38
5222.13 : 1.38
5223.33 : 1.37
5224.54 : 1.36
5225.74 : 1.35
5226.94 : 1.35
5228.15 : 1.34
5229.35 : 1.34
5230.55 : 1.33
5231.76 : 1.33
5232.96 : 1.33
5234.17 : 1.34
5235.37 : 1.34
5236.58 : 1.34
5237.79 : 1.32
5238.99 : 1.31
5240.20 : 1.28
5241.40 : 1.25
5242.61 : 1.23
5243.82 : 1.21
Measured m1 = 1.34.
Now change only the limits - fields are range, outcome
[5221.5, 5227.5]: 1.36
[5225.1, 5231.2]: 1.34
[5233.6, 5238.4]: 1.34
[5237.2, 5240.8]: 1.31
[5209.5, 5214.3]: 1.36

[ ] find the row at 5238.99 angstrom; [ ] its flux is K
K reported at 1.31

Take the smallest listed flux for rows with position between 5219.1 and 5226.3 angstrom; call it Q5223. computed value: 1.35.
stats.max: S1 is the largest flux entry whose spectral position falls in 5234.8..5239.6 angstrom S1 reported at 1.34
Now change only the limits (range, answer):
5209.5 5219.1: 1.39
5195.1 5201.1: 1.31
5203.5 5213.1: 1.37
